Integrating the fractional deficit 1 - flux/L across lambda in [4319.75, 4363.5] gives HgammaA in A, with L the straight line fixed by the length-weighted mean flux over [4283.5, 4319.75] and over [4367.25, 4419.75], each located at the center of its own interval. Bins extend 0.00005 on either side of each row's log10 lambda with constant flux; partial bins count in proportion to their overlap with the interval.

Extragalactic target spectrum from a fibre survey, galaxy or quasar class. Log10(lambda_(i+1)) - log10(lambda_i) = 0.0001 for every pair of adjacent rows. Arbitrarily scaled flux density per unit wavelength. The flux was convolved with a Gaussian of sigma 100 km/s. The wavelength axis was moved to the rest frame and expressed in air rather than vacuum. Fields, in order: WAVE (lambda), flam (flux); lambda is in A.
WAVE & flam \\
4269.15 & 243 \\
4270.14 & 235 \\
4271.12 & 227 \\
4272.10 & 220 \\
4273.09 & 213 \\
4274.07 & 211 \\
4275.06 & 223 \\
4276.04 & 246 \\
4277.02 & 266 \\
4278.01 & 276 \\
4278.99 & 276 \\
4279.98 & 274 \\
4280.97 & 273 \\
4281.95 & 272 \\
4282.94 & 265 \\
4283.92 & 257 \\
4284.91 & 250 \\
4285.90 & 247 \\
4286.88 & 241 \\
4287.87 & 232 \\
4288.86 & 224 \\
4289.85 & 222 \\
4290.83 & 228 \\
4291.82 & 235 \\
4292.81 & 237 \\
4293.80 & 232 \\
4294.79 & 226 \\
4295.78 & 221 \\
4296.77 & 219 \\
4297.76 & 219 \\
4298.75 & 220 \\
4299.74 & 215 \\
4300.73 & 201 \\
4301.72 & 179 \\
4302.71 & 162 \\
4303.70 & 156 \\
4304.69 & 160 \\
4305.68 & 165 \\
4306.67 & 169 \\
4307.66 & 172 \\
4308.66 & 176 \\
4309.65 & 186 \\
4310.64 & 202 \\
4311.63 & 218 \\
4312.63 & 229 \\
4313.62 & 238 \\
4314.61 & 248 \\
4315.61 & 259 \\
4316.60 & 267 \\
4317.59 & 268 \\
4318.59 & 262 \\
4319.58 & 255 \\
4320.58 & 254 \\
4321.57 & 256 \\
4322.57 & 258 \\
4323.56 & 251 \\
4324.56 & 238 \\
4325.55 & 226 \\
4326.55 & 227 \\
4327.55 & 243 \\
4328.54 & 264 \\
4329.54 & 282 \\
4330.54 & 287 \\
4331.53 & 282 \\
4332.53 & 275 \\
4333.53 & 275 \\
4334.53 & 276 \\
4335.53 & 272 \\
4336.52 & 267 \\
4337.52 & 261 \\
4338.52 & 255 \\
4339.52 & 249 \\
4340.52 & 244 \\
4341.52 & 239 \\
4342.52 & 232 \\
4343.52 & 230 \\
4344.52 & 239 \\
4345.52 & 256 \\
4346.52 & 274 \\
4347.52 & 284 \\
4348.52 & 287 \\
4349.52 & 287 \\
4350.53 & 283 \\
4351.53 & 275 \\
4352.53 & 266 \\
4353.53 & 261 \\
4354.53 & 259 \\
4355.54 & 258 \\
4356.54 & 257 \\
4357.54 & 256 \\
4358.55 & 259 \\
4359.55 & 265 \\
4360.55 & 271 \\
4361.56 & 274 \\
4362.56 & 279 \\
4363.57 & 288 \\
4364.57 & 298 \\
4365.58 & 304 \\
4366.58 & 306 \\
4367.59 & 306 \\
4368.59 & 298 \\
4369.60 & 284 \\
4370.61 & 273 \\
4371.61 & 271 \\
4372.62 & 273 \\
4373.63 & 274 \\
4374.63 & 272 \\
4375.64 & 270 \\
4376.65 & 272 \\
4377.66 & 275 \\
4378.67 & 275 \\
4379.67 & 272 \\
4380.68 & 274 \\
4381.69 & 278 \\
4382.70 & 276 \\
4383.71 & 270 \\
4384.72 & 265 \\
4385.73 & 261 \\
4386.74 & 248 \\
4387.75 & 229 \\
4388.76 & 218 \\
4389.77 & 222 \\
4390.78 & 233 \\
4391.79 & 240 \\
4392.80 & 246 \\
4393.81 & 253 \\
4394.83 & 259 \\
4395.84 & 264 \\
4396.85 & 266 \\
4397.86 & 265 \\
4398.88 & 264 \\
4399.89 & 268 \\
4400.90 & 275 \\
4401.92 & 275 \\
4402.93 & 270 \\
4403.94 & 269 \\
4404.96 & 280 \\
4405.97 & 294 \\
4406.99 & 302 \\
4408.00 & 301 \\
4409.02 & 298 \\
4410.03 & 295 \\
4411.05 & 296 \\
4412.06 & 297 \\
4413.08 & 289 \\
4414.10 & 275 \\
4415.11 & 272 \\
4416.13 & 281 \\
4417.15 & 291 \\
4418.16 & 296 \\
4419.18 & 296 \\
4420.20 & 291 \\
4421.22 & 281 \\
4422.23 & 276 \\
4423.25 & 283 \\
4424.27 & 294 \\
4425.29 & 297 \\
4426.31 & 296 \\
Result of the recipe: -3.6 A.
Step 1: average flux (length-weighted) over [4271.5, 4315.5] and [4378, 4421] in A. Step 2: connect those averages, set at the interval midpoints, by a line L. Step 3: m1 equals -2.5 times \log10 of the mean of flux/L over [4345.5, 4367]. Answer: -0.10 mag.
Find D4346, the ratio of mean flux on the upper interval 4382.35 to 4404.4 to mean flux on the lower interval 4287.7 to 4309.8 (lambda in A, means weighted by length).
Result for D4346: 1.27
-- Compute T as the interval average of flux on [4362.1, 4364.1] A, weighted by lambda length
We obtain 284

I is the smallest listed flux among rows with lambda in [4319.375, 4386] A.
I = 226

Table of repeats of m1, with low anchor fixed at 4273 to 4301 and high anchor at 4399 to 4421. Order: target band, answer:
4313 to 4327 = 0.01 mag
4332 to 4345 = 0.02 mag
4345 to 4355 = -0.04 mag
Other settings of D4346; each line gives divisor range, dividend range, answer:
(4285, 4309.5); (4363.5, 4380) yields 1.37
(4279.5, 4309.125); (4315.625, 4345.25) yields 1.18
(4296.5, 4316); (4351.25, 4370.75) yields 1.39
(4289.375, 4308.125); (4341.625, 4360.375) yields 1.30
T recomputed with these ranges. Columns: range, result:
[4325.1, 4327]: 226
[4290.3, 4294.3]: 233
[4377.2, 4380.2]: 274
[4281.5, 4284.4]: 265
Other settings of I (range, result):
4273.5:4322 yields 156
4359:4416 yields 218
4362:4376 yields 270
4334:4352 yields 230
